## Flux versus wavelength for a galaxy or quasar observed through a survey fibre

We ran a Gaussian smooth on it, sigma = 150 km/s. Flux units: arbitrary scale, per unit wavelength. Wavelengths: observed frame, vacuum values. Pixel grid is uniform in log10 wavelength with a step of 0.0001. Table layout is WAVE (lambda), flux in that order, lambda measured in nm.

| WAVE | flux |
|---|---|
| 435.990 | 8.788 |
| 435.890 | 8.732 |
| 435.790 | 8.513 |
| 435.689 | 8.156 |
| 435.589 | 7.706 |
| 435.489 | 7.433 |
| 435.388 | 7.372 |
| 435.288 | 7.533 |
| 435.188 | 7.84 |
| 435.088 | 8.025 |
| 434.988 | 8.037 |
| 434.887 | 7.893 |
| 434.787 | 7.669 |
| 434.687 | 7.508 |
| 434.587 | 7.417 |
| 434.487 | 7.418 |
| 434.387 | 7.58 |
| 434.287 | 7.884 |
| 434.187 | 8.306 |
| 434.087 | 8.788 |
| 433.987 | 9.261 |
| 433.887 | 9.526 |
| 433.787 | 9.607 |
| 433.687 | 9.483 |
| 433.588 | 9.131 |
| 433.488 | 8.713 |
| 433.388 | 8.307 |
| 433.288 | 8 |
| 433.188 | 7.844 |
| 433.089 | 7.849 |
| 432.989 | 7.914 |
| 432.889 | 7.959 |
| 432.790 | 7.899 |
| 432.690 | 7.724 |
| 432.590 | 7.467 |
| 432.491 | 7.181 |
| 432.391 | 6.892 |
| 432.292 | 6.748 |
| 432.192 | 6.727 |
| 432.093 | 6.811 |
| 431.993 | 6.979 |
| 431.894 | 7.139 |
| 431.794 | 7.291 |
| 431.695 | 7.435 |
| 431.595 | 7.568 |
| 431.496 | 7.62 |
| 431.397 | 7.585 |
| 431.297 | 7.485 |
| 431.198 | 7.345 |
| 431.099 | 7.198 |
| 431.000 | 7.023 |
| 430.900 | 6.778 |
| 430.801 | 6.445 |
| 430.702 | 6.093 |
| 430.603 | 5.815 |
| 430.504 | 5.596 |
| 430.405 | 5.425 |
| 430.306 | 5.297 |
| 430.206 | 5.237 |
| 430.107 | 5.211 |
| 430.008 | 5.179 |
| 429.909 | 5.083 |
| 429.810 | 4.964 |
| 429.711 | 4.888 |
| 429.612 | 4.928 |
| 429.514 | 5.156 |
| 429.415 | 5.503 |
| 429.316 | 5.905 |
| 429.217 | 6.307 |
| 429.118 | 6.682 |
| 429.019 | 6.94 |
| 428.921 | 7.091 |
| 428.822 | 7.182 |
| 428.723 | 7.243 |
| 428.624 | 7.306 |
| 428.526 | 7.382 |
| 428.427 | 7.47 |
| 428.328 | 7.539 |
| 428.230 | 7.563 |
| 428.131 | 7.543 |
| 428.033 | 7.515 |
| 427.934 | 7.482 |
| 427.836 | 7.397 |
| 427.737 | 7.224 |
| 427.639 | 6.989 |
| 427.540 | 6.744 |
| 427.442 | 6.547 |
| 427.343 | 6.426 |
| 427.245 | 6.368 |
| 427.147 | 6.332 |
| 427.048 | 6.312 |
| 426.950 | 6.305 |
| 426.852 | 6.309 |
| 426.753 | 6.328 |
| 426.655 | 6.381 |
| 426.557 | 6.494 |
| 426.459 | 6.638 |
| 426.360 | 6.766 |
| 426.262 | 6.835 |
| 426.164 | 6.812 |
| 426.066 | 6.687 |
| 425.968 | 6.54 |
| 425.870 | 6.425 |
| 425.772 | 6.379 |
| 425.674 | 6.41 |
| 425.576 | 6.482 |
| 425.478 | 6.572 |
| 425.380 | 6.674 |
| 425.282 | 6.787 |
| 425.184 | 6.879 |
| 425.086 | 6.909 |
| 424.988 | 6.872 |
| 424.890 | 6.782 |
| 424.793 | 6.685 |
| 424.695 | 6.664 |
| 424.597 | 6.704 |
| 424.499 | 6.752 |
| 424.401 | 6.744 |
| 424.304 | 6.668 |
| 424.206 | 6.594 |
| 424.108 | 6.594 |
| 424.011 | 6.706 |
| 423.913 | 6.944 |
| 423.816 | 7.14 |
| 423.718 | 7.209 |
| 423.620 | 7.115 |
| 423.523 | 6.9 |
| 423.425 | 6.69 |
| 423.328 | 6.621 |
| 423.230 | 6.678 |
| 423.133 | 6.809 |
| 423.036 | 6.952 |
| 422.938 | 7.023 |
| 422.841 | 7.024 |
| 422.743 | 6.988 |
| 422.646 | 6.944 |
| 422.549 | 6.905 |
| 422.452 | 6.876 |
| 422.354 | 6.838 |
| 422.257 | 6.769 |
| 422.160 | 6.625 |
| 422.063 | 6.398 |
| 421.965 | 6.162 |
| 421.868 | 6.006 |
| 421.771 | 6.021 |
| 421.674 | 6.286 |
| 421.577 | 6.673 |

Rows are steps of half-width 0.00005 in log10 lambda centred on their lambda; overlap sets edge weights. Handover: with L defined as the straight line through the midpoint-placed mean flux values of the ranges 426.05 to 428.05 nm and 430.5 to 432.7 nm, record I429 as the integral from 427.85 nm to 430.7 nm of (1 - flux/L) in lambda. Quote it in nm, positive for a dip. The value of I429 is 0.24 nm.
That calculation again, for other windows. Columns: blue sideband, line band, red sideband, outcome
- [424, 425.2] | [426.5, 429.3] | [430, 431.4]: -0.19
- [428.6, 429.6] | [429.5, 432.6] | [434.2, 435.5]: 0.22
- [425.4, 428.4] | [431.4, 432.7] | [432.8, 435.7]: 0.09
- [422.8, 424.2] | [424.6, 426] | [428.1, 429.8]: 0.03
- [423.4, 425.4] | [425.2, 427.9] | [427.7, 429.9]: 0.05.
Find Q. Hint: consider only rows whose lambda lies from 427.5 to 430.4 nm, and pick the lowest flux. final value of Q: 4.888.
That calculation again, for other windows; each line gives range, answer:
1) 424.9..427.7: 6.305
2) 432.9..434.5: 7.418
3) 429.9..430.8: 5.083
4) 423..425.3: 6.594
